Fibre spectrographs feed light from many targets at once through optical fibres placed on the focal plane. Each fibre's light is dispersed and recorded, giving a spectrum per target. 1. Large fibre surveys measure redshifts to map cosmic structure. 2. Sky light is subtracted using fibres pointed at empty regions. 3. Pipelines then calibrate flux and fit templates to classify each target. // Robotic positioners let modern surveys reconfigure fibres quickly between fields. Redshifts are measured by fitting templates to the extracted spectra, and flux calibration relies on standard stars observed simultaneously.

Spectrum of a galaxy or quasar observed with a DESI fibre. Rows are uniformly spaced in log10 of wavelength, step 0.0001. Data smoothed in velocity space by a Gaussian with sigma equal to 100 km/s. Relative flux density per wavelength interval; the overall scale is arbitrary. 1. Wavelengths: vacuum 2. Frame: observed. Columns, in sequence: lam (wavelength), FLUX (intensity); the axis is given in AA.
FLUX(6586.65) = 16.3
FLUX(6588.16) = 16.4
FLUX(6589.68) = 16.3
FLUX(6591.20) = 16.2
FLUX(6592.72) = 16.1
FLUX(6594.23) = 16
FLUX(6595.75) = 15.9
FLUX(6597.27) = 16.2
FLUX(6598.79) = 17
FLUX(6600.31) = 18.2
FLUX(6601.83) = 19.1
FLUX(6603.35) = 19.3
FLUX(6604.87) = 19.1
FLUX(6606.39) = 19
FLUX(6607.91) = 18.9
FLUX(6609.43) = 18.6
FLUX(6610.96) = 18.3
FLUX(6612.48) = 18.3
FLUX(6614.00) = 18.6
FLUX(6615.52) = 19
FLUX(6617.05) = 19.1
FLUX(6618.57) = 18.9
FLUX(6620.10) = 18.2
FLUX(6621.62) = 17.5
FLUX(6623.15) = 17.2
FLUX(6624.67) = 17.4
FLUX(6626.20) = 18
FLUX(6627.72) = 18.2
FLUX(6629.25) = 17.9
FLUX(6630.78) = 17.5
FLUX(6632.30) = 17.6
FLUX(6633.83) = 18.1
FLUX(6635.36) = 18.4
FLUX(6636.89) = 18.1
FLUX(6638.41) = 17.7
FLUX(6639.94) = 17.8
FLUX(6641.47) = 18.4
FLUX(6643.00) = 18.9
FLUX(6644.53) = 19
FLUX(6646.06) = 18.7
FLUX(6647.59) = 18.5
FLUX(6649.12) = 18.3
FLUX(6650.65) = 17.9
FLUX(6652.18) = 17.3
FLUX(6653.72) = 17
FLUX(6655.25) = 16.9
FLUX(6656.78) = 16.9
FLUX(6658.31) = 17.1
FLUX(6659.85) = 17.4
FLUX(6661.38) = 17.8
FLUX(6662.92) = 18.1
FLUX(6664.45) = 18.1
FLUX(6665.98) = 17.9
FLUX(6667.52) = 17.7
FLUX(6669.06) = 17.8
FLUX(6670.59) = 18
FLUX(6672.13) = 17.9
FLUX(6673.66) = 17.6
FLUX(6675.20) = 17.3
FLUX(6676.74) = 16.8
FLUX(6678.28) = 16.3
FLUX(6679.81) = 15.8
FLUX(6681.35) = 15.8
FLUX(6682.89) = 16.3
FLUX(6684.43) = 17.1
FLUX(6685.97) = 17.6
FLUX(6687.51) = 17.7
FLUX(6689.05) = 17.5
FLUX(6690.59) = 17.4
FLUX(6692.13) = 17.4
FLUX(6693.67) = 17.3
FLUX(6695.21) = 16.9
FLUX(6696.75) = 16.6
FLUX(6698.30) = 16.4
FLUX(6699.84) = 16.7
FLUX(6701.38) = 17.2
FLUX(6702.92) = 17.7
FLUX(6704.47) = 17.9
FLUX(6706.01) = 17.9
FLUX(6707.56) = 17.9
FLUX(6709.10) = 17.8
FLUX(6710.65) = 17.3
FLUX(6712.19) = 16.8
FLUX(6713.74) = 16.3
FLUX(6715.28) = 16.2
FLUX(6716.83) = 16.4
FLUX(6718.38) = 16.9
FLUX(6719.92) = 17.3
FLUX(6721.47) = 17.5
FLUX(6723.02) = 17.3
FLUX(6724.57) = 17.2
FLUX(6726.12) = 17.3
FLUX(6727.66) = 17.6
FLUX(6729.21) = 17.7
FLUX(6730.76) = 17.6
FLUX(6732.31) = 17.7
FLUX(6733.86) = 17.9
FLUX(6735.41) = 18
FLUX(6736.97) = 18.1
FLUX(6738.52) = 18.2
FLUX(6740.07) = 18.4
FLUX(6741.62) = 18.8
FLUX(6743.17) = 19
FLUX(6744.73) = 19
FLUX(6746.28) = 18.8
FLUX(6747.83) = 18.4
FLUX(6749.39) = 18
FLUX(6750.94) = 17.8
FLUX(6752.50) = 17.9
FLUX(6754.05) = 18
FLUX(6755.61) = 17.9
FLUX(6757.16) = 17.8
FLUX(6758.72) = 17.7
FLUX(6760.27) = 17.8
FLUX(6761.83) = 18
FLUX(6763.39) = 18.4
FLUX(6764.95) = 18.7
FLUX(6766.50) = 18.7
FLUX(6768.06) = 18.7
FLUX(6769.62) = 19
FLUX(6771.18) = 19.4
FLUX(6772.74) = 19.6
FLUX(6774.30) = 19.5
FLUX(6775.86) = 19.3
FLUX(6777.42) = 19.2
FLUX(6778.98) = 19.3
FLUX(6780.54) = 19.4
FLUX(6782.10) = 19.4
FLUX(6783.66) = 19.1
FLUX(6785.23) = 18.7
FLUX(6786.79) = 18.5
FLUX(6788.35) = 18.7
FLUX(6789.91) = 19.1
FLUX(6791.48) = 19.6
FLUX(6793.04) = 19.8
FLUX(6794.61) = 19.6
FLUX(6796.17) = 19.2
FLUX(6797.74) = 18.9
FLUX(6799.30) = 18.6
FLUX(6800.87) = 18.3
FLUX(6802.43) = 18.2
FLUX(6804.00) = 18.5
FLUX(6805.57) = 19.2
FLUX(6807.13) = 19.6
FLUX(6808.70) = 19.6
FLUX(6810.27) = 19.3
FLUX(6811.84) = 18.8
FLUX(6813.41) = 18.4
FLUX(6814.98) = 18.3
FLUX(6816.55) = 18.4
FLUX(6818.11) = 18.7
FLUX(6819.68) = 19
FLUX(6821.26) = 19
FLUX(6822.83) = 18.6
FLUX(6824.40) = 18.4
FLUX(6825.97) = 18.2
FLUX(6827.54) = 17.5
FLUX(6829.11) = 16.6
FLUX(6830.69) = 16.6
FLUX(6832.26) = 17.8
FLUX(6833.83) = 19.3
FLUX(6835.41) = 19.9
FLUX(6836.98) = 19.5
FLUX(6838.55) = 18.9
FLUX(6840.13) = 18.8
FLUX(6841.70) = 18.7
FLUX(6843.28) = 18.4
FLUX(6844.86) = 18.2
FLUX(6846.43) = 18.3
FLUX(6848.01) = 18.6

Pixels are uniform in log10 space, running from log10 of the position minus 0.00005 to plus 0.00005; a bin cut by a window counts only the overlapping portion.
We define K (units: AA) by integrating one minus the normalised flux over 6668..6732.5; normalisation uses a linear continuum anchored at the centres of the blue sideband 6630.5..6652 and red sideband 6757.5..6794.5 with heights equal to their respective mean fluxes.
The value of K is 4.7 AA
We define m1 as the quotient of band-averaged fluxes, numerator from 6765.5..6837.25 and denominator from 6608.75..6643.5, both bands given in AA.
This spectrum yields 1.0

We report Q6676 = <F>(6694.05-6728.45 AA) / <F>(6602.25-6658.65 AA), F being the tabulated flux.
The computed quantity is 0.94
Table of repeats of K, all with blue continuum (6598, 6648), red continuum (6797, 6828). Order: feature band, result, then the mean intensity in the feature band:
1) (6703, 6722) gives 1.3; 17.2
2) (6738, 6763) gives 0.5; 18.2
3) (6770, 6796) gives -0.9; 19.3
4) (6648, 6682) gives 1.9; 17.4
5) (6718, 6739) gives 1.1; 17.6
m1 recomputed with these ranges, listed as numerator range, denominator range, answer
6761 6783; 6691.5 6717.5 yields 1.11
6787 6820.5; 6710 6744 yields 1.08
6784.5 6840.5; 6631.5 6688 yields 1.06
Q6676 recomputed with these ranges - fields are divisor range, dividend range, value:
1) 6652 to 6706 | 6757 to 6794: 1.10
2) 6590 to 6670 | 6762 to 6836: 1.05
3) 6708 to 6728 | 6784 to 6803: 1.11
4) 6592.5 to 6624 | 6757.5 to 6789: 1.04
